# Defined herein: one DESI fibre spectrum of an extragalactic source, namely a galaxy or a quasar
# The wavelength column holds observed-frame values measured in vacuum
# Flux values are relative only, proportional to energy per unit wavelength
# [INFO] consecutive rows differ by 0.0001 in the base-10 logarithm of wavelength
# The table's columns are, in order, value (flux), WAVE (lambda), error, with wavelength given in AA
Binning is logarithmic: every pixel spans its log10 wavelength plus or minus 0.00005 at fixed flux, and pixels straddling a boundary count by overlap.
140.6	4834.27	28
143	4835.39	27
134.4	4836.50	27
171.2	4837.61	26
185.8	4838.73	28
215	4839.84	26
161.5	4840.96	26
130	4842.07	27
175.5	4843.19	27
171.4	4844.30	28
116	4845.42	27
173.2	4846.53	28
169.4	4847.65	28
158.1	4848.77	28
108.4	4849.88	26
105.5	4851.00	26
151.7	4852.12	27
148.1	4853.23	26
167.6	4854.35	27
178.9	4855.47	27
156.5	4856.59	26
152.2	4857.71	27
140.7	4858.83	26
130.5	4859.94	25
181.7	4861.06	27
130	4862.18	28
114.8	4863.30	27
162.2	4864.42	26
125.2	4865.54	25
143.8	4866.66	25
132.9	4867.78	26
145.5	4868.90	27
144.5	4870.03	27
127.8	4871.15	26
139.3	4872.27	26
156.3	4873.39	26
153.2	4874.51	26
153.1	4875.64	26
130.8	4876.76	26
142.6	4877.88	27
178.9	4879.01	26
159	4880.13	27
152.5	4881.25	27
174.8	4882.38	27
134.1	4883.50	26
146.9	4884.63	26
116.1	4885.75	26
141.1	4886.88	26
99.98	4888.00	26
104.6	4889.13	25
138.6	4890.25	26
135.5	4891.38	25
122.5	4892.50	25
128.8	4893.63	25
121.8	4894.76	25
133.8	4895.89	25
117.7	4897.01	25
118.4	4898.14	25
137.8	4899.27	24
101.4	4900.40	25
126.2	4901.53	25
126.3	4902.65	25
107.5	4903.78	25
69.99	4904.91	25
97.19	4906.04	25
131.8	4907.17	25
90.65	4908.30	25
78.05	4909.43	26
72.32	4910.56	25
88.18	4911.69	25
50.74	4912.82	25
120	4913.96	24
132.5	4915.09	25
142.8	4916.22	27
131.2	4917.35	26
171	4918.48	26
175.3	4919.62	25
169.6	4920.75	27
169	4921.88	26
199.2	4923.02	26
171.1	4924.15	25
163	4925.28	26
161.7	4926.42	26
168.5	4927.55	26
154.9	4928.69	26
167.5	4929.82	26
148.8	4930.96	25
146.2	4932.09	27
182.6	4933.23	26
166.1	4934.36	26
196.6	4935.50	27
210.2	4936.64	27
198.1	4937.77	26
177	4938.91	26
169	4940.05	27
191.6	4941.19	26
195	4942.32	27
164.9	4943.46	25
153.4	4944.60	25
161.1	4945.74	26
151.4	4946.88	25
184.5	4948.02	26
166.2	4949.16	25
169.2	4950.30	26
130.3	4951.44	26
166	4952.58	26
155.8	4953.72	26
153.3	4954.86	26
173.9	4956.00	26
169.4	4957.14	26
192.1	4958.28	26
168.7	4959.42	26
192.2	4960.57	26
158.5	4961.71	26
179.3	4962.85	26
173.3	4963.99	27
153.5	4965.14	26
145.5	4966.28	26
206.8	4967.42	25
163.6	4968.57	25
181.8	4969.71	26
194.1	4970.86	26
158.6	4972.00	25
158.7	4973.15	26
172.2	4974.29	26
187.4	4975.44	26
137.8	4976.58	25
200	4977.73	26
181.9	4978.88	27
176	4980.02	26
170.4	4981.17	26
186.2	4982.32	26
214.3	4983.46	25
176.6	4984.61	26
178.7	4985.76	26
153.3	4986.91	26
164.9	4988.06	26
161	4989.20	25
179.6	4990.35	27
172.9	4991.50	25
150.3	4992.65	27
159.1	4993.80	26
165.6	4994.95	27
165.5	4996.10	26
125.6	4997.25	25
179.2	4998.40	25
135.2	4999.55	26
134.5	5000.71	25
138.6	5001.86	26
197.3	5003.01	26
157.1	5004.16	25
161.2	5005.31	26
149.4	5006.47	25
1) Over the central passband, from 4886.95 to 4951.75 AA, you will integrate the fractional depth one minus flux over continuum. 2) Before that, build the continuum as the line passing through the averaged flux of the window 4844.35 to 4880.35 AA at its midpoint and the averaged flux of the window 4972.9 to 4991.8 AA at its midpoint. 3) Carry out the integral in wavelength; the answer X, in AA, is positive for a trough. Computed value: 7.02 AA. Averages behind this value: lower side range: 146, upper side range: 175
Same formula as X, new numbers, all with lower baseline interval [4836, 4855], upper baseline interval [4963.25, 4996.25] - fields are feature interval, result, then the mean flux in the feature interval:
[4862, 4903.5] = 6.4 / 135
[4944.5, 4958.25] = 0.5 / 163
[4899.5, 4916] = 6.3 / 101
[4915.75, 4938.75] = -0.6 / 170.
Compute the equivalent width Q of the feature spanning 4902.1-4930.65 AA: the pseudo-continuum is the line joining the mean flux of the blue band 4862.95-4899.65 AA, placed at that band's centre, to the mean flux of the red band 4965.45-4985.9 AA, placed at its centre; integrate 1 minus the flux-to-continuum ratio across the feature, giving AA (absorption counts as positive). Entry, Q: 3.8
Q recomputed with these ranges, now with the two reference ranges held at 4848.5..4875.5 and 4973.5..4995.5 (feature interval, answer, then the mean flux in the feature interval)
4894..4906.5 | 3.1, 115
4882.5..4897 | 2.2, 128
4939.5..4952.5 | -0.2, 167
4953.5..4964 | -0.3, 172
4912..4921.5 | 1.3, 136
